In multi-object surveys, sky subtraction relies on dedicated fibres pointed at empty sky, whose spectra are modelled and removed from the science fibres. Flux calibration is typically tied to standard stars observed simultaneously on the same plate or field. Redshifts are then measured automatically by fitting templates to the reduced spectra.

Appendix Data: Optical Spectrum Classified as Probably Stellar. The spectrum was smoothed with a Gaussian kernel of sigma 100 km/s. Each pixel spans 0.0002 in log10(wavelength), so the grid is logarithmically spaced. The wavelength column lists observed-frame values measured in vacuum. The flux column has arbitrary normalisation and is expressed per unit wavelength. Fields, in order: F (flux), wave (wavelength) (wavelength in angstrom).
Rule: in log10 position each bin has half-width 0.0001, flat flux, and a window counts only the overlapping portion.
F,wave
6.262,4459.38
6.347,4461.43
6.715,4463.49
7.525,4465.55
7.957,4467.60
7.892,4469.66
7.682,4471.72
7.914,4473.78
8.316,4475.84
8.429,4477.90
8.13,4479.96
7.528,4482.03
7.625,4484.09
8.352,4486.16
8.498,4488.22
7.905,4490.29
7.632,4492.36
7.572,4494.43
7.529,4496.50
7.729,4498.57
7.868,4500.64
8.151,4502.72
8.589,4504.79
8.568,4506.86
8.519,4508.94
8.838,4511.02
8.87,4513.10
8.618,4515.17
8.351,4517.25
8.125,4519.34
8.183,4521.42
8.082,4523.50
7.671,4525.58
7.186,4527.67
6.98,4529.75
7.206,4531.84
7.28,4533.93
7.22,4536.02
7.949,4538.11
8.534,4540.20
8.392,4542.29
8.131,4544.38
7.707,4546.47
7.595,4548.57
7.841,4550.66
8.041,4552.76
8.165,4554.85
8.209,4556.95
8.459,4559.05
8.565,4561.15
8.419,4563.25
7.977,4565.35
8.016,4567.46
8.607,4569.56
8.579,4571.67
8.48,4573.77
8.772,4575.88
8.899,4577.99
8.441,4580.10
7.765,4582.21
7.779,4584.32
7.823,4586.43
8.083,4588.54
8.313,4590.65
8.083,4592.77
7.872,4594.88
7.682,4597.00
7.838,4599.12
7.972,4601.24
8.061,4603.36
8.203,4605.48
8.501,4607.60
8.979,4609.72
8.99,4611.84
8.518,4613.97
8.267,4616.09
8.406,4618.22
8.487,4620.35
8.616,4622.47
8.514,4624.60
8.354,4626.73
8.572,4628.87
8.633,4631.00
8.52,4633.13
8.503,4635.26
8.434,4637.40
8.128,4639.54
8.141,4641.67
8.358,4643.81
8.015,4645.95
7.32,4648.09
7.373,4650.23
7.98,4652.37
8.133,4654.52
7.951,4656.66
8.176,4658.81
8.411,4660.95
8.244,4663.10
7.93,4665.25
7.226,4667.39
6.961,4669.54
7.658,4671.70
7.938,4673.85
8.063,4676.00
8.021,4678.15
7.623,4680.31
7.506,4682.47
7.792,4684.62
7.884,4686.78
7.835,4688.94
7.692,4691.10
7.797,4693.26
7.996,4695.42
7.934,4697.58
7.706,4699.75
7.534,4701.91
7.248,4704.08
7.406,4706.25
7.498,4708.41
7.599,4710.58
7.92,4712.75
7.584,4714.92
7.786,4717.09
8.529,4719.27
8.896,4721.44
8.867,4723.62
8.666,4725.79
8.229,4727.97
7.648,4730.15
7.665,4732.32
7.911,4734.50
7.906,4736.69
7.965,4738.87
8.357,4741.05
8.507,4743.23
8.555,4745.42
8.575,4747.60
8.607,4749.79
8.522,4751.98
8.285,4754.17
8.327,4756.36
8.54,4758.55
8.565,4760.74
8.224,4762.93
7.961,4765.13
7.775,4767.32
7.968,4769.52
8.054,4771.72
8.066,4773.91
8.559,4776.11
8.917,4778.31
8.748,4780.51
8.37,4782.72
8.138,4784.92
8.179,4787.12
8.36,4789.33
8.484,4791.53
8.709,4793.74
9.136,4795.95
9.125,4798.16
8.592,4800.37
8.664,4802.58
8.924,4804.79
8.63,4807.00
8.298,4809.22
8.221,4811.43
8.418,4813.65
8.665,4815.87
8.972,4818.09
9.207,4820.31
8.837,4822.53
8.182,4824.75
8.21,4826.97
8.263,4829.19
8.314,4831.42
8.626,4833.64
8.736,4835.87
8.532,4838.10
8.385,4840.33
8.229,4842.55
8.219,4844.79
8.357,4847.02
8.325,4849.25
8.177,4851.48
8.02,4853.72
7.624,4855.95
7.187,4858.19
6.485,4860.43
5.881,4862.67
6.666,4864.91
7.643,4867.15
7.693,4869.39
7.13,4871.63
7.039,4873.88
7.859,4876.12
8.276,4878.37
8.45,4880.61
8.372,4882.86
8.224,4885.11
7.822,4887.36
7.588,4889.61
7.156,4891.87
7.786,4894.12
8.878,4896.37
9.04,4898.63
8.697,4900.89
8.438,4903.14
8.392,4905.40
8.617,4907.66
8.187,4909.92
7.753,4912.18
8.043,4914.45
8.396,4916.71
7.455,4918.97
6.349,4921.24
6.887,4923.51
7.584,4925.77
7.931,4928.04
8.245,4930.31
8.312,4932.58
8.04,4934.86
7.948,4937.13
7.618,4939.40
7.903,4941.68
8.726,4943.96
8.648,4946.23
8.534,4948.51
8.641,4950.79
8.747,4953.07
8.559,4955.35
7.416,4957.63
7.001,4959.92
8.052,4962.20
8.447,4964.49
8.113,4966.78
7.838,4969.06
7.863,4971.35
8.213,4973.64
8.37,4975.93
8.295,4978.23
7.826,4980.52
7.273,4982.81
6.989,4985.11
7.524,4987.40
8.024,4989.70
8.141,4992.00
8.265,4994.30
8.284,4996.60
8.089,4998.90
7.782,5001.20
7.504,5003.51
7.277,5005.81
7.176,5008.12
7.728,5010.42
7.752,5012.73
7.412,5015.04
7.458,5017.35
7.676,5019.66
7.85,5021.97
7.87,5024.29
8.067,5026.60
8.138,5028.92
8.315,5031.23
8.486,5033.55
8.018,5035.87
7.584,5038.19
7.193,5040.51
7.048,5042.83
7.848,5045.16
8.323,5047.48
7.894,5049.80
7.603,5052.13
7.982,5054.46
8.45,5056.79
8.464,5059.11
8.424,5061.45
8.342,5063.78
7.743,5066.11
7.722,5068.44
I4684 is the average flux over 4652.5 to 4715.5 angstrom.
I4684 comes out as 7.77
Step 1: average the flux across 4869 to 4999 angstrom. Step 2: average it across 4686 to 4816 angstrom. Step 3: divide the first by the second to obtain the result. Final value 1.0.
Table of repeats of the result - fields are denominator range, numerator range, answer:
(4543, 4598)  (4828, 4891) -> 0.96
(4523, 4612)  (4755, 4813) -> 1.05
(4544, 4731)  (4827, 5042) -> 0.98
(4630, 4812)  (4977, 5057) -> 0.96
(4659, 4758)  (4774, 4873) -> 1.03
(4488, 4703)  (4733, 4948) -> 1.01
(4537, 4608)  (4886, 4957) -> 0.99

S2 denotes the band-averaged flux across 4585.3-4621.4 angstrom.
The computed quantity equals 8.24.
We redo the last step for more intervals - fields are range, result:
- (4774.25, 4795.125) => 8.49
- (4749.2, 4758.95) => 8.44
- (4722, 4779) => 8.28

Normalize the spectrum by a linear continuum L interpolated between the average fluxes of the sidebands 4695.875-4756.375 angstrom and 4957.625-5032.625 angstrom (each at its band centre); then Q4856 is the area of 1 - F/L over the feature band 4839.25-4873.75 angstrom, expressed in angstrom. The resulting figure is 1.6 angstrom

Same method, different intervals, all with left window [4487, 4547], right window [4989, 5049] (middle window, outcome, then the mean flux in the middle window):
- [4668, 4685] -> 0.6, 7.68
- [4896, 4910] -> -1.4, 8.62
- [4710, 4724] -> -0.4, 8.15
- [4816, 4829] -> -1.3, 8.65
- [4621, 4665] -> -1.4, 8.22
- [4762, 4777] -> -0.3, 8.08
